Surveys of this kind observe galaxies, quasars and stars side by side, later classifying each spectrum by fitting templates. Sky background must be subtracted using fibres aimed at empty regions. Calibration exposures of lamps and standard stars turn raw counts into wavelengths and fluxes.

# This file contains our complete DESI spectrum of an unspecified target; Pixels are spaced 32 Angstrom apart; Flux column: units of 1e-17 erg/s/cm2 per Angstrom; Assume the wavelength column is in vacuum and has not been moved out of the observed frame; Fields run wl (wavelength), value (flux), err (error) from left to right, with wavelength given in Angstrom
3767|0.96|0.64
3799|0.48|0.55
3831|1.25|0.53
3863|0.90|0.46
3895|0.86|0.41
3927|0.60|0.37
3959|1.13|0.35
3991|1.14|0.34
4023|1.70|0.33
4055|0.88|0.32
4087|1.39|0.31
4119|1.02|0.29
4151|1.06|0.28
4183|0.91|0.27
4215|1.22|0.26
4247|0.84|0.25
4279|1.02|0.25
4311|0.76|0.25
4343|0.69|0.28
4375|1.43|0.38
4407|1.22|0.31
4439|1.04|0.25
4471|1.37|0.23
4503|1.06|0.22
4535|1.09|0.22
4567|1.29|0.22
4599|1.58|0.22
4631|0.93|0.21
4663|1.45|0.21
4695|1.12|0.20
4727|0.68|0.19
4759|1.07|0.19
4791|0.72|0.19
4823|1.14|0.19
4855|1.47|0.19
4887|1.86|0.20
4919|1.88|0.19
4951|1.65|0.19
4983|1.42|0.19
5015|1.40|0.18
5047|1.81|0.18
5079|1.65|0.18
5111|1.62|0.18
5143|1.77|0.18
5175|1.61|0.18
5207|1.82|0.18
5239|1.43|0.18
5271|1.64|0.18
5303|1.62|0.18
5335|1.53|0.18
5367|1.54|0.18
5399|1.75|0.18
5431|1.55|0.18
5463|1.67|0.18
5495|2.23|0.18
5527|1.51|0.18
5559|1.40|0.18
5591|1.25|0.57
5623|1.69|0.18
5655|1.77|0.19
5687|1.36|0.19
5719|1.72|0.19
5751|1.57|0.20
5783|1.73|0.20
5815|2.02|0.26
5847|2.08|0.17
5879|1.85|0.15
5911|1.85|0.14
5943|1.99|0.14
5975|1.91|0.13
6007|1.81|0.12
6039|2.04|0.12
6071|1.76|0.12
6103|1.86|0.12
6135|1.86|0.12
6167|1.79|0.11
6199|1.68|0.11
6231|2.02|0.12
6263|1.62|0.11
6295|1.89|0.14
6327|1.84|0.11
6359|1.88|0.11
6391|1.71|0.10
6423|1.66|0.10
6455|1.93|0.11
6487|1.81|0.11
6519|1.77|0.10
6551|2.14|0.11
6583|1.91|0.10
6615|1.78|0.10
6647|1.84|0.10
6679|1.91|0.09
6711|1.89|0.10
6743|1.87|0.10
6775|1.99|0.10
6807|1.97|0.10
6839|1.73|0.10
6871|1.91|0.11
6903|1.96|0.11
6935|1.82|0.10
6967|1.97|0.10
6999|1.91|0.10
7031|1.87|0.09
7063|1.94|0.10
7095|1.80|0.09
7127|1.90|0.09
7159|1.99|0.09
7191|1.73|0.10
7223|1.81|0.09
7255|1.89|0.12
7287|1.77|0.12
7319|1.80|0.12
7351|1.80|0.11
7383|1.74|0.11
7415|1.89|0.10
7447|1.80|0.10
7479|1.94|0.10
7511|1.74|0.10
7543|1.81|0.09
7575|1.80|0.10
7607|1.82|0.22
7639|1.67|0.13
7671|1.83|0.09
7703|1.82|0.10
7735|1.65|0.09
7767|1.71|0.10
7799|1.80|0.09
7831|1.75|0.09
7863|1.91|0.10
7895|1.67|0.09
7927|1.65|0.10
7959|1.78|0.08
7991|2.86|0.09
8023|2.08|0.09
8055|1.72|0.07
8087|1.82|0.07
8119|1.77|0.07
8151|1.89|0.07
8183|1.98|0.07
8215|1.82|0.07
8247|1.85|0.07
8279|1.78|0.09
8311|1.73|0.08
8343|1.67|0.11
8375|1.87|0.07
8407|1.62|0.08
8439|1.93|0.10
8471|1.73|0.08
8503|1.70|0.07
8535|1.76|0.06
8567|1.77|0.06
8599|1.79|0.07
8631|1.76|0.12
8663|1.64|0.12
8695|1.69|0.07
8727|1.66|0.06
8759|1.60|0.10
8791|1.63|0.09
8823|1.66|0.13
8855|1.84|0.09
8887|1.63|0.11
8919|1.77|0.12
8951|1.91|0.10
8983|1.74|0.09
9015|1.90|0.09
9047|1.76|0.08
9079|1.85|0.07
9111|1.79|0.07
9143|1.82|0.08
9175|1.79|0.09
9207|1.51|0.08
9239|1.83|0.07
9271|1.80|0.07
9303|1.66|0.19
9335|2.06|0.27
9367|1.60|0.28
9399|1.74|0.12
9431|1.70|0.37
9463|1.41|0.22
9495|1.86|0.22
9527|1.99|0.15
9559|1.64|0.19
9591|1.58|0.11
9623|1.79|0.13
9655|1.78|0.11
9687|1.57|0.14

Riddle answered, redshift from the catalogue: 0.22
